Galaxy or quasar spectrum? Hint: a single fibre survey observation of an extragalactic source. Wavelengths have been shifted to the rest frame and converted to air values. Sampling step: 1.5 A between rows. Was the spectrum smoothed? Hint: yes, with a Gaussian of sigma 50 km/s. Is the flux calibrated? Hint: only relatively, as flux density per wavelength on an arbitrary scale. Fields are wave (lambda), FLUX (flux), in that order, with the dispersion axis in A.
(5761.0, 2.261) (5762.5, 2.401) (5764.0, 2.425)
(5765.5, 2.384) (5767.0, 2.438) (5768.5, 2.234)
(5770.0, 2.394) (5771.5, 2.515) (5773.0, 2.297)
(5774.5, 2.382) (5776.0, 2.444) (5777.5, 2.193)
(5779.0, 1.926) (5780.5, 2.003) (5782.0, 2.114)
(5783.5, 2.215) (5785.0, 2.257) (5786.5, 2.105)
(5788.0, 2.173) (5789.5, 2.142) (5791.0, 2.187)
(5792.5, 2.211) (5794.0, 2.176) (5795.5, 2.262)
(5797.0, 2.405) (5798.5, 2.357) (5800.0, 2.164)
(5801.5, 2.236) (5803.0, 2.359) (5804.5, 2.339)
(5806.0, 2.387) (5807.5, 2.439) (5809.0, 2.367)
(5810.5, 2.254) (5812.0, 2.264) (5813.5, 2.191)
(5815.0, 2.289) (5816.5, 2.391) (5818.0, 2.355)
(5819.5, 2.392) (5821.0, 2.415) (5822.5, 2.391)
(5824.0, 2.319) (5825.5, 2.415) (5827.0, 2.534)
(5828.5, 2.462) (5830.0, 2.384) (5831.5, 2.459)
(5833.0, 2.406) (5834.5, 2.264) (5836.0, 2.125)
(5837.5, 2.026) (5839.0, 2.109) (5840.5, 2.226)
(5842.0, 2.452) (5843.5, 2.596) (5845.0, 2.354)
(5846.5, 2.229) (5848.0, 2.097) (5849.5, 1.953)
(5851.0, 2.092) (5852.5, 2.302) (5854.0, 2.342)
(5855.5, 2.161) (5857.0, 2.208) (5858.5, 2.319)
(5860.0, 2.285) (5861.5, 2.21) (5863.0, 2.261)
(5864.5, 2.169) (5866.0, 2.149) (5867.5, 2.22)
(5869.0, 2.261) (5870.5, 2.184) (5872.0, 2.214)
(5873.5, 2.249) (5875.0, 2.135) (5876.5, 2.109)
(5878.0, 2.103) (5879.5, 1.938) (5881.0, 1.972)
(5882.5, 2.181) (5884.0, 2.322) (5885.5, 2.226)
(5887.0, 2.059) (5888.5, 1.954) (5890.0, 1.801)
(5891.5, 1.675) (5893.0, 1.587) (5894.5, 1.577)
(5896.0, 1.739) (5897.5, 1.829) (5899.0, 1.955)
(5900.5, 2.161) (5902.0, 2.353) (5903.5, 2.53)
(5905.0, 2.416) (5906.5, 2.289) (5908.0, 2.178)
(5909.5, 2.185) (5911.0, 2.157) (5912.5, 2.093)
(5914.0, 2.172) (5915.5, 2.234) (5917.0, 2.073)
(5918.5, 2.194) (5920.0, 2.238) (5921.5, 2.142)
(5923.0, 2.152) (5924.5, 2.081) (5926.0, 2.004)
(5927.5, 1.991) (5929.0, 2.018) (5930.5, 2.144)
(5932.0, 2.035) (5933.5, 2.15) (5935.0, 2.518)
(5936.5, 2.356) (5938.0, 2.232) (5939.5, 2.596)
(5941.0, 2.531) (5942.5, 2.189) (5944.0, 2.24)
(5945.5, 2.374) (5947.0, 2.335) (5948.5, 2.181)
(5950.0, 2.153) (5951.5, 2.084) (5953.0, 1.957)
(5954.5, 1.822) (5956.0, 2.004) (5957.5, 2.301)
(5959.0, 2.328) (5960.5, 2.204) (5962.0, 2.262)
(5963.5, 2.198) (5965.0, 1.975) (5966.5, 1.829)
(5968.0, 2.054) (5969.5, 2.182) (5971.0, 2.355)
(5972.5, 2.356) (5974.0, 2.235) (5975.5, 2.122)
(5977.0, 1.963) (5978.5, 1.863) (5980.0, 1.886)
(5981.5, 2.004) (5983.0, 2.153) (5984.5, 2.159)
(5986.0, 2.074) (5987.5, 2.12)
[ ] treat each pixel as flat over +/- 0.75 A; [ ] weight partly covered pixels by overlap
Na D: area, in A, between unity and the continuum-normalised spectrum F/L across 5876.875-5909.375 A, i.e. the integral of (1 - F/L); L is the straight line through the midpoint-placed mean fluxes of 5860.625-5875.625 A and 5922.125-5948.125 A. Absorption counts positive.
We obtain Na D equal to 2.5 A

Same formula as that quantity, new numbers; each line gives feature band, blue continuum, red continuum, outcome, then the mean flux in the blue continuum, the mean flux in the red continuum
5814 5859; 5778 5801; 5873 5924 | -3.39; 2.18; 2.09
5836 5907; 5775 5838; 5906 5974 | 2.99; 2.28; 2.18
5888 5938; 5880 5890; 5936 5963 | 1.37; 2.09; 2.23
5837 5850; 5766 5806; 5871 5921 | -0.41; 2.25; 2.09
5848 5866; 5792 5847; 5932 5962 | 0.76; 2.33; 2.24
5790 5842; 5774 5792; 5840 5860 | -2.24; 2.18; 2.26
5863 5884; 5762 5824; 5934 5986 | 0.74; 2.29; 2.17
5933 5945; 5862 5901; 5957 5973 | -1.23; 2.04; 2.18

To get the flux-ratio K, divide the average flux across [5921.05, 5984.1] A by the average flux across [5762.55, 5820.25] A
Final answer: 0.94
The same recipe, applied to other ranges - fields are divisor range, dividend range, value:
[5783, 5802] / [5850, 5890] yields 0.98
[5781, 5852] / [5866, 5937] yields 0.92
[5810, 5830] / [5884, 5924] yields 0.88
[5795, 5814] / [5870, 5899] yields 0.86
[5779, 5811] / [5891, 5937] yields 0.94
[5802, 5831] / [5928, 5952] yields 0.95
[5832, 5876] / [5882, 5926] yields 0.94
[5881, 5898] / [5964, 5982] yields 1.09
